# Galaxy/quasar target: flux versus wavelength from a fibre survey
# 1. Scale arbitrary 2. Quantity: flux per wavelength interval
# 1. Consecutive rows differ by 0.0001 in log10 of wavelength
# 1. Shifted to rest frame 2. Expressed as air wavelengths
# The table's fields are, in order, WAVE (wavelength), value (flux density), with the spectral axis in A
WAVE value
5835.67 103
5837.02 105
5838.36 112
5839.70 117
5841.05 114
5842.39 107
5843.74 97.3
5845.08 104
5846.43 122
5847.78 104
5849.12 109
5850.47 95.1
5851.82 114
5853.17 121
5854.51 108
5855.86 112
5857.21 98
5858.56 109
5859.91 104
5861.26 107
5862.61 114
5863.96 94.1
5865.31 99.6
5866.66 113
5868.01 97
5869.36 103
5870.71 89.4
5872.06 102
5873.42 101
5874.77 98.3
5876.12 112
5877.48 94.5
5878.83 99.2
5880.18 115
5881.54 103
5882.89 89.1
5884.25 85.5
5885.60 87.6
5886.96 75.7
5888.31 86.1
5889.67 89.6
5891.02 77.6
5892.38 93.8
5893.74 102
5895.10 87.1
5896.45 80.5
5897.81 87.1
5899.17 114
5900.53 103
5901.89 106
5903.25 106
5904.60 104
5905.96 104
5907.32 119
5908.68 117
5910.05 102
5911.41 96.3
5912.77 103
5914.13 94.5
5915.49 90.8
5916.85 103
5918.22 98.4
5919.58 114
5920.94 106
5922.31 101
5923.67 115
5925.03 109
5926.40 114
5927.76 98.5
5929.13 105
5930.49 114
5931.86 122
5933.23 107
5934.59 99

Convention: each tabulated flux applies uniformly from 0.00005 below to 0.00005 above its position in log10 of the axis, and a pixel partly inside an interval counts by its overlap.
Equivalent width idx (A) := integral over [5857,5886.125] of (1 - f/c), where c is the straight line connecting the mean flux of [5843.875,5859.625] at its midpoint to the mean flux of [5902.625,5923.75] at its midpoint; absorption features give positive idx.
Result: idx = 1.7 A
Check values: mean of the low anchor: 108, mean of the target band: 101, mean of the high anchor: 104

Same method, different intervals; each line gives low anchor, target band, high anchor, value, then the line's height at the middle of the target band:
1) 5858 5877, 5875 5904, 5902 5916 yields 2.36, 103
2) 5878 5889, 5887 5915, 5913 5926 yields 0.03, 98.1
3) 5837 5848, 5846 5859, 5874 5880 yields -0.18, 107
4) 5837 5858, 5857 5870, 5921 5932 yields 0.57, 109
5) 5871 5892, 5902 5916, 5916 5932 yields -0.14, 103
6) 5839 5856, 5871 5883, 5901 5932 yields 0.69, 108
